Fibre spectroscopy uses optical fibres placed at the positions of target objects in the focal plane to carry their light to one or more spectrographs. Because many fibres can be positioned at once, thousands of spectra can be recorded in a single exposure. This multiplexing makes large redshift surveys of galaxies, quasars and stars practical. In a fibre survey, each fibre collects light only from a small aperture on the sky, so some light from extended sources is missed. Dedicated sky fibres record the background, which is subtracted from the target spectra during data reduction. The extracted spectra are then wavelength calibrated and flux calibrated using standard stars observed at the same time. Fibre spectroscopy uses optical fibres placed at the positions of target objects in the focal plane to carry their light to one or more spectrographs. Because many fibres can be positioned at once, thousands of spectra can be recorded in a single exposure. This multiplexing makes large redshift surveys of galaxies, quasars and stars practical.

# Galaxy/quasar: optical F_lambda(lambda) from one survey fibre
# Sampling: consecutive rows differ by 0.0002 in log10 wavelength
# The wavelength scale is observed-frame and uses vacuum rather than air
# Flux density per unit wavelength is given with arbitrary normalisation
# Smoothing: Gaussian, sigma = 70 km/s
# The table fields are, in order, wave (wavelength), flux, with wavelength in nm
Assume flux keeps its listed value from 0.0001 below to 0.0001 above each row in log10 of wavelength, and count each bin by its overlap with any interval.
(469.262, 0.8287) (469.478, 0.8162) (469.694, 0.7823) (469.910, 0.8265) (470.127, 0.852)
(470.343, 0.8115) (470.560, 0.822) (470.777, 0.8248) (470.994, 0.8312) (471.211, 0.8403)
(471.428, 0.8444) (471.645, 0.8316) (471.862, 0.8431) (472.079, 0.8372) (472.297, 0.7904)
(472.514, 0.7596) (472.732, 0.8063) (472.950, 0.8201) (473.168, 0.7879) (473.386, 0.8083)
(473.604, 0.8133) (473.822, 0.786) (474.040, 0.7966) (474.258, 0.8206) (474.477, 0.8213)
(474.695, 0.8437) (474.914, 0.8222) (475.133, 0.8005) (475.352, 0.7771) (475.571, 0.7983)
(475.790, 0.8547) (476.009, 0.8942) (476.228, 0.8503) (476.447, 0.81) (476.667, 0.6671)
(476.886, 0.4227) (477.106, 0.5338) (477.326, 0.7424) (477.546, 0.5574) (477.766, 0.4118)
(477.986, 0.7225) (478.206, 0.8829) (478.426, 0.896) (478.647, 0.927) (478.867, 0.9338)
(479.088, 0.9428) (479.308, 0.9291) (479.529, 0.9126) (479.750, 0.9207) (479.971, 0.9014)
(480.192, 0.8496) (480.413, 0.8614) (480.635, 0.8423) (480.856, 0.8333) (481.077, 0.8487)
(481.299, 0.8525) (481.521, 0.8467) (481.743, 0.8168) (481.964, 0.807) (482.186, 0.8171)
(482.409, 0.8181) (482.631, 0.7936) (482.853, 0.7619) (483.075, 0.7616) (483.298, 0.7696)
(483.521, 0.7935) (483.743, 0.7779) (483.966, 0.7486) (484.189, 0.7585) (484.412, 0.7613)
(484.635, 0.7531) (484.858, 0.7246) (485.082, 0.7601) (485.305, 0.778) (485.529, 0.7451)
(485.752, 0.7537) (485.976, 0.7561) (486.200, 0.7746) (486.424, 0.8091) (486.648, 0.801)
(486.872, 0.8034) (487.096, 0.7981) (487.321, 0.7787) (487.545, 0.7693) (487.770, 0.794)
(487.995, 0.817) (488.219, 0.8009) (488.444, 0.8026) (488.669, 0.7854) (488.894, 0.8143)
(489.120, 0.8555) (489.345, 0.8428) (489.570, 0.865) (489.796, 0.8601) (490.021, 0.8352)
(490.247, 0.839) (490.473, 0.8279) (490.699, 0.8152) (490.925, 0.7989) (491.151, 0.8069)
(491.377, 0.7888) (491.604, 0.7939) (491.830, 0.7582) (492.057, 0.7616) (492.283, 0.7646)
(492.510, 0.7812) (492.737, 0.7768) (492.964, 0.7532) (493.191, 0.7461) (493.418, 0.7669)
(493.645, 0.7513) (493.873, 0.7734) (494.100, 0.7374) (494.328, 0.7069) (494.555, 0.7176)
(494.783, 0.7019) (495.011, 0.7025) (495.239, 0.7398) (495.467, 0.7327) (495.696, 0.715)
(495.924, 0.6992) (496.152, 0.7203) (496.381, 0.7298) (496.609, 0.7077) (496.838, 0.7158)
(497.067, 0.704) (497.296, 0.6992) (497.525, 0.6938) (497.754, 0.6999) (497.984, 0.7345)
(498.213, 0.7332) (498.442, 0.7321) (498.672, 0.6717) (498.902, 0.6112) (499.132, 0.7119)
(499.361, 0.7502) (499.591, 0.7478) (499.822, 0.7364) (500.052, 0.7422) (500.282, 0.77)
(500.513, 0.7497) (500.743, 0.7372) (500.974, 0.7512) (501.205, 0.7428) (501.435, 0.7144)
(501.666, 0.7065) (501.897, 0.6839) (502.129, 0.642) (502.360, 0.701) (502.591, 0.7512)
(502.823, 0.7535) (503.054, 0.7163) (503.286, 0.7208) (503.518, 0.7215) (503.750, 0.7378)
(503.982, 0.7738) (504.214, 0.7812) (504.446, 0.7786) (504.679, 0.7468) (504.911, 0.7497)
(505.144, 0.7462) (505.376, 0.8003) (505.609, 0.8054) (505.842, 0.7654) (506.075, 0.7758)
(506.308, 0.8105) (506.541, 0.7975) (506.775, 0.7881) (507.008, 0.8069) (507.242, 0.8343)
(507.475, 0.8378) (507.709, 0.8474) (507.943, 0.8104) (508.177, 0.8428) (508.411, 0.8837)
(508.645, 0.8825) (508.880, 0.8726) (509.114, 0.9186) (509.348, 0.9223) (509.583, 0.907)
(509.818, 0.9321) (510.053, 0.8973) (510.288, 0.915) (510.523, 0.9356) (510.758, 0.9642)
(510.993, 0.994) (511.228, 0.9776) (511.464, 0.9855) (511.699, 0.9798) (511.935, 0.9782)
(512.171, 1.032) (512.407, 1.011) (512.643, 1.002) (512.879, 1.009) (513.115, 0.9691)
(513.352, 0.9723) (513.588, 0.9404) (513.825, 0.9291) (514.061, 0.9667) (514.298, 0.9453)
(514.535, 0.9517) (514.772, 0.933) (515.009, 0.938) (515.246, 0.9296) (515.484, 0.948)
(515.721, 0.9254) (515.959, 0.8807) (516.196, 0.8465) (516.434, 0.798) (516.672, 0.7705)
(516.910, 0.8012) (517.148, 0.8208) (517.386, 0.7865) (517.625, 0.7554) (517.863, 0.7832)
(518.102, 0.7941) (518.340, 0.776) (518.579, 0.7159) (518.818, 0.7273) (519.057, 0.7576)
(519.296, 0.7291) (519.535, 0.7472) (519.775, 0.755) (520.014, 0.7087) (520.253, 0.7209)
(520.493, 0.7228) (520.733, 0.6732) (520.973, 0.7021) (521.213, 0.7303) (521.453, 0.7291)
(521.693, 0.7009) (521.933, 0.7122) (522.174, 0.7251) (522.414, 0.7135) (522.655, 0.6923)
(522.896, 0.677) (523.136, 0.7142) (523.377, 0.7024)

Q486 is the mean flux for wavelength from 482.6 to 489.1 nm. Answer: 0.778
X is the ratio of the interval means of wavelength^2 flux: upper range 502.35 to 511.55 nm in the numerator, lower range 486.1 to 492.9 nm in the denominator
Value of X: 1.1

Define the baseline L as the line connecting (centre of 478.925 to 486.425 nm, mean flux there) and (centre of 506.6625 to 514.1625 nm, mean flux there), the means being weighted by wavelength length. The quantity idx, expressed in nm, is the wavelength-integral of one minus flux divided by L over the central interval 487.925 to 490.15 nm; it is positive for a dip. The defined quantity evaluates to 0.02 nm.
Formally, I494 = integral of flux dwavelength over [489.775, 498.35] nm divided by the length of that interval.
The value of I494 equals 0.751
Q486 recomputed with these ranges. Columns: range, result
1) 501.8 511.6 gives 0.823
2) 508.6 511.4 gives 0.929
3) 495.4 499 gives 0.706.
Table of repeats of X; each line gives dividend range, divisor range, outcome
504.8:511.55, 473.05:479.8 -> 1.24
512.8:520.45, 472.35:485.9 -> 1.23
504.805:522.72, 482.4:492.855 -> 1.18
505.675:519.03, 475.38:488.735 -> 1.26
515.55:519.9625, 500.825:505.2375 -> 1.14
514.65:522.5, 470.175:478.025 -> 1.21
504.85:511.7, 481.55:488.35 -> 1.22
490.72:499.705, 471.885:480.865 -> 0.99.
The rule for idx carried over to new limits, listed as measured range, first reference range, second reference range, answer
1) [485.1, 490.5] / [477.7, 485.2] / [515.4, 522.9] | 0.033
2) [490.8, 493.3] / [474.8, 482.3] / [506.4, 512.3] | 0.208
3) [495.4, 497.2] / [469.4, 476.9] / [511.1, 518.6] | 0.306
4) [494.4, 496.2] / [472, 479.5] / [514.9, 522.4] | 0.151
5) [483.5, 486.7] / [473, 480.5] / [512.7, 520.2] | 0.171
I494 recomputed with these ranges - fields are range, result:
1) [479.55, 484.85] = 0.813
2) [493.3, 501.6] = 0.724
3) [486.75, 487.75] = 0.788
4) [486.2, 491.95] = 0.81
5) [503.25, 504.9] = 0.753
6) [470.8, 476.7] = 0.815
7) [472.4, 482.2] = 0.803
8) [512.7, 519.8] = 0.856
